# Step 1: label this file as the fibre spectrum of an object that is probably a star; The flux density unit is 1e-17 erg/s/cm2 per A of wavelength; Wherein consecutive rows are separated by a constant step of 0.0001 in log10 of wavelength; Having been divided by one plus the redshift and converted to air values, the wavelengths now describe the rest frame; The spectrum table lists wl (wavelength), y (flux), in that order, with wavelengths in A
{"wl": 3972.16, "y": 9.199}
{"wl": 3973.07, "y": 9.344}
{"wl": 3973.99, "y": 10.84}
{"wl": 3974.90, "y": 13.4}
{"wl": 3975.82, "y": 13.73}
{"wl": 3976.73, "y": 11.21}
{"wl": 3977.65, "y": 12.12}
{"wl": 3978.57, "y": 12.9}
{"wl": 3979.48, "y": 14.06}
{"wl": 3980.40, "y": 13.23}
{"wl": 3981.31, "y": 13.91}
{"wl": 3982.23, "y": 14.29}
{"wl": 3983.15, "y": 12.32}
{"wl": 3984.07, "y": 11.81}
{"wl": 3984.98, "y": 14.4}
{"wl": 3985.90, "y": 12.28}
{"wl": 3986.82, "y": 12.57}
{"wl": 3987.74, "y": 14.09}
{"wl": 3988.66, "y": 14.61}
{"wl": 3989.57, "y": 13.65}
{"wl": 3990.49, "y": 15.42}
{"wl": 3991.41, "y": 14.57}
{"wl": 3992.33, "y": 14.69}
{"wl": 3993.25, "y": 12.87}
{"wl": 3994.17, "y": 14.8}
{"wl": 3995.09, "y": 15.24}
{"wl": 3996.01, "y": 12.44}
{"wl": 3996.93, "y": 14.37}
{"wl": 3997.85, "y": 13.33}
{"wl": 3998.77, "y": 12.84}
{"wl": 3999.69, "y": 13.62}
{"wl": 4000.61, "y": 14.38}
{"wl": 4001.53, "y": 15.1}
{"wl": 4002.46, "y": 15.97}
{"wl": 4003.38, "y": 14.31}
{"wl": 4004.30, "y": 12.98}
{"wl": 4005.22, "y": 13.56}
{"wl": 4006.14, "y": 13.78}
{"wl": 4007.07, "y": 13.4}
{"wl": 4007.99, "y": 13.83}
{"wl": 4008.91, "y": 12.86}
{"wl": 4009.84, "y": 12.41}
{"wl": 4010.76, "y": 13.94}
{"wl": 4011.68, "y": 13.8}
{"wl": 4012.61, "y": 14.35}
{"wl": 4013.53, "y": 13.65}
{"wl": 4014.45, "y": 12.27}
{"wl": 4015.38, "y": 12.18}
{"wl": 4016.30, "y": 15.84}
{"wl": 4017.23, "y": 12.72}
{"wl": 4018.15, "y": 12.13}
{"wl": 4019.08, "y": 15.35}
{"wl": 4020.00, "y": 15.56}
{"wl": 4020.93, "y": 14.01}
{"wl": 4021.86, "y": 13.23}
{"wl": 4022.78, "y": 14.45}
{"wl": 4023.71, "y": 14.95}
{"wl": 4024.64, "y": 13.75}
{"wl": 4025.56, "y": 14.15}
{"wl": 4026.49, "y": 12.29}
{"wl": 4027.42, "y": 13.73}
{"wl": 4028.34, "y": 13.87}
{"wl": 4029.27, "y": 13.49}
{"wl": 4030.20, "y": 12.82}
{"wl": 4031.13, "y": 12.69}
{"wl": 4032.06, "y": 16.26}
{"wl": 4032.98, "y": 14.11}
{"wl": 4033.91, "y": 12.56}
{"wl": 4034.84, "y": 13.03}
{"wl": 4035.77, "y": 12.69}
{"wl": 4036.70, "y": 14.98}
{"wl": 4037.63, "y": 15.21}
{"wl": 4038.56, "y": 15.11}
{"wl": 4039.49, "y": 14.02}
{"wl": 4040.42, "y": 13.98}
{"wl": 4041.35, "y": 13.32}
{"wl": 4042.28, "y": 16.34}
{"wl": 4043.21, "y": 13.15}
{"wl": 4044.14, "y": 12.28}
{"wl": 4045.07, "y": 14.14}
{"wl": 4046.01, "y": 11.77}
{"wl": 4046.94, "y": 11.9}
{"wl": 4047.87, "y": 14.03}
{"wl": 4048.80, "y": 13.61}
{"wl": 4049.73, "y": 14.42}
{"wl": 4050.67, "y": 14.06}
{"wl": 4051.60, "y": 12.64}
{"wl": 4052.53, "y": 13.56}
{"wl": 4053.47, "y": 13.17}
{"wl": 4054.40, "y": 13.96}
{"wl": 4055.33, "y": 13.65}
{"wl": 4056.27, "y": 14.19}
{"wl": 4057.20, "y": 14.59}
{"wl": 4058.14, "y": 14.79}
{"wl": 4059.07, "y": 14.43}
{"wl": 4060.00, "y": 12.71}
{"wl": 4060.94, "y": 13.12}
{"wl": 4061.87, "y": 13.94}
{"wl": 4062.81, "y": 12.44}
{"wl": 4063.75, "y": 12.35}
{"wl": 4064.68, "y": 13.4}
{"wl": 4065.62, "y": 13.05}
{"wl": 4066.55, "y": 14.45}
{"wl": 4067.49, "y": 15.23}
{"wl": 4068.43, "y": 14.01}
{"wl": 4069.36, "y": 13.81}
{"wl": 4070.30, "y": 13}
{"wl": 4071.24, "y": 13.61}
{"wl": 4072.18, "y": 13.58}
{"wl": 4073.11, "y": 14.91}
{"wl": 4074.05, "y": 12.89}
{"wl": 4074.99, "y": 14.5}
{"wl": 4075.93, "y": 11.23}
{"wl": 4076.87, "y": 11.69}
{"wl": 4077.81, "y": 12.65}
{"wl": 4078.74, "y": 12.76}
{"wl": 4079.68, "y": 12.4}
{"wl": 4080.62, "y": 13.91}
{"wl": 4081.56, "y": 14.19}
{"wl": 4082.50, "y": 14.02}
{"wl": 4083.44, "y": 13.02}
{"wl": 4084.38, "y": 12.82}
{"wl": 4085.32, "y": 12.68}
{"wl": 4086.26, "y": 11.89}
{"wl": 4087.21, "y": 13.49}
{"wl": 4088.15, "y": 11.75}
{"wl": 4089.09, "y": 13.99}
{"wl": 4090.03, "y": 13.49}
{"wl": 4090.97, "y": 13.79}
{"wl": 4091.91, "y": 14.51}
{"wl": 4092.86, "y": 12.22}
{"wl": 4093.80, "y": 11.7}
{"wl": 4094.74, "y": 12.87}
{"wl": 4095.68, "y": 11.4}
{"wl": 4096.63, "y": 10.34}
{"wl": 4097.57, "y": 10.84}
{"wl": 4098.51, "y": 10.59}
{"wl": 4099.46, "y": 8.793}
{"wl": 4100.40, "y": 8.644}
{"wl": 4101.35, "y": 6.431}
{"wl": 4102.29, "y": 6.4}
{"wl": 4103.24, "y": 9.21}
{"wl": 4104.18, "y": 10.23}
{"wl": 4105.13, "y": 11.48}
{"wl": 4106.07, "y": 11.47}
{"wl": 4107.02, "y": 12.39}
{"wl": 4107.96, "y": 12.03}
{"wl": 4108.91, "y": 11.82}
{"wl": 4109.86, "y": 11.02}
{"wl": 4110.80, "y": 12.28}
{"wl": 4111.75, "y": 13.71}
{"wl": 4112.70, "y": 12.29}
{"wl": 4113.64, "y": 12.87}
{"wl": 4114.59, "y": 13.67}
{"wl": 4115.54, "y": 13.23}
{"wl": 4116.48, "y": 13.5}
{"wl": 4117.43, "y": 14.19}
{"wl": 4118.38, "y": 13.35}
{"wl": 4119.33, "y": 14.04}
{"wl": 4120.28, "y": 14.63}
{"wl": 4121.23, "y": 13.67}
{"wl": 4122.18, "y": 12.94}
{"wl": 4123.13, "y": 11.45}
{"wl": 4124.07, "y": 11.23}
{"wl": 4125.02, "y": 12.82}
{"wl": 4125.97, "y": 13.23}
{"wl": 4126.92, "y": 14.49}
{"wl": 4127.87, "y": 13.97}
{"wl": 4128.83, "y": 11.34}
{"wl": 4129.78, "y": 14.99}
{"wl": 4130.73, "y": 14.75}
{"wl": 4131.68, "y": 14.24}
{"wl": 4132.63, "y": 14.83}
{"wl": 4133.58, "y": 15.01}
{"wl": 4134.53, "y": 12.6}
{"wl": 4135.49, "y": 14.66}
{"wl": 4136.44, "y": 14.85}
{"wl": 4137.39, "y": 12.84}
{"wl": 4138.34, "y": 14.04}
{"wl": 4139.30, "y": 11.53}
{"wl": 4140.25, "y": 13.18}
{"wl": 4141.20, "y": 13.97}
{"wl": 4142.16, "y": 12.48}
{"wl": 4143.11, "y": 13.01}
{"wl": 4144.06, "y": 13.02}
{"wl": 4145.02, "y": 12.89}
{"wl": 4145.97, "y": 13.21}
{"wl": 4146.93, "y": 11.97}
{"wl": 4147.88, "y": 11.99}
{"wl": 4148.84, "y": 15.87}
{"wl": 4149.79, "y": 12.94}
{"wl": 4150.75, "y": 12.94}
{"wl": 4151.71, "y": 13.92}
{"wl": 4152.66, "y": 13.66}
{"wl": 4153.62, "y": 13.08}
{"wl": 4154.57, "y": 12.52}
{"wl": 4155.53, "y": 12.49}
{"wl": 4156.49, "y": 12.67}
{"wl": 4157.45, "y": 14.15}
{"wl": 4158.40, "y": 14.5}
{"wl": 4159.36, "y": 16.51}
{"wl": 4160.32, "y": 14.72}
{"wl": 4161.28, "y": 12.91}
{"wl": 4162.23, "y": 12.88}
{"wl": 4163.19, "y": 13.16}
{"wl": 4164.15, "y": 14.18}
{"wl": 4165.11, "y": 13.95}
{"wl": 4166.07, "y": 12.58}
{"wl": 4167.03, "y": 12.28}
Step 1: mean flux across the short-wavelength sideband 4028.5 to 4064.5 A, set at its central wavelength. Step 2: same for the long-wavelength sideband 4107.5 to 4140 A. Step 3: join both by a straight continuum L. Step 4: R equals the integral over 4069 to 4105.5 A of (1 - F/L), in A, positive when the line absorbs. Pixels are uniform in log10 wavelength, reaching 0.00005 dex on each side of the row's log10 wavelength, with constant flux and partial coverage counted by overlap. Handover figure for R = 3.76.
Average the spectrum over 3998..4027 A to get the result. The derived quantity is 13.8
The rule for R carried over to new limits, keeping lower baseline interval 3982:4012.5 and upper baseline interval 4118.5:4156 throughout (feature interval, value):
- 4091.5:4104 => 2.97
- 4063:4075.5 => -0.14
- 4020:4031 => -0.05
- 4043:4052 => 0.28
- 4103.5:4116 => 1.21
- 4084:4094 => 0.39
